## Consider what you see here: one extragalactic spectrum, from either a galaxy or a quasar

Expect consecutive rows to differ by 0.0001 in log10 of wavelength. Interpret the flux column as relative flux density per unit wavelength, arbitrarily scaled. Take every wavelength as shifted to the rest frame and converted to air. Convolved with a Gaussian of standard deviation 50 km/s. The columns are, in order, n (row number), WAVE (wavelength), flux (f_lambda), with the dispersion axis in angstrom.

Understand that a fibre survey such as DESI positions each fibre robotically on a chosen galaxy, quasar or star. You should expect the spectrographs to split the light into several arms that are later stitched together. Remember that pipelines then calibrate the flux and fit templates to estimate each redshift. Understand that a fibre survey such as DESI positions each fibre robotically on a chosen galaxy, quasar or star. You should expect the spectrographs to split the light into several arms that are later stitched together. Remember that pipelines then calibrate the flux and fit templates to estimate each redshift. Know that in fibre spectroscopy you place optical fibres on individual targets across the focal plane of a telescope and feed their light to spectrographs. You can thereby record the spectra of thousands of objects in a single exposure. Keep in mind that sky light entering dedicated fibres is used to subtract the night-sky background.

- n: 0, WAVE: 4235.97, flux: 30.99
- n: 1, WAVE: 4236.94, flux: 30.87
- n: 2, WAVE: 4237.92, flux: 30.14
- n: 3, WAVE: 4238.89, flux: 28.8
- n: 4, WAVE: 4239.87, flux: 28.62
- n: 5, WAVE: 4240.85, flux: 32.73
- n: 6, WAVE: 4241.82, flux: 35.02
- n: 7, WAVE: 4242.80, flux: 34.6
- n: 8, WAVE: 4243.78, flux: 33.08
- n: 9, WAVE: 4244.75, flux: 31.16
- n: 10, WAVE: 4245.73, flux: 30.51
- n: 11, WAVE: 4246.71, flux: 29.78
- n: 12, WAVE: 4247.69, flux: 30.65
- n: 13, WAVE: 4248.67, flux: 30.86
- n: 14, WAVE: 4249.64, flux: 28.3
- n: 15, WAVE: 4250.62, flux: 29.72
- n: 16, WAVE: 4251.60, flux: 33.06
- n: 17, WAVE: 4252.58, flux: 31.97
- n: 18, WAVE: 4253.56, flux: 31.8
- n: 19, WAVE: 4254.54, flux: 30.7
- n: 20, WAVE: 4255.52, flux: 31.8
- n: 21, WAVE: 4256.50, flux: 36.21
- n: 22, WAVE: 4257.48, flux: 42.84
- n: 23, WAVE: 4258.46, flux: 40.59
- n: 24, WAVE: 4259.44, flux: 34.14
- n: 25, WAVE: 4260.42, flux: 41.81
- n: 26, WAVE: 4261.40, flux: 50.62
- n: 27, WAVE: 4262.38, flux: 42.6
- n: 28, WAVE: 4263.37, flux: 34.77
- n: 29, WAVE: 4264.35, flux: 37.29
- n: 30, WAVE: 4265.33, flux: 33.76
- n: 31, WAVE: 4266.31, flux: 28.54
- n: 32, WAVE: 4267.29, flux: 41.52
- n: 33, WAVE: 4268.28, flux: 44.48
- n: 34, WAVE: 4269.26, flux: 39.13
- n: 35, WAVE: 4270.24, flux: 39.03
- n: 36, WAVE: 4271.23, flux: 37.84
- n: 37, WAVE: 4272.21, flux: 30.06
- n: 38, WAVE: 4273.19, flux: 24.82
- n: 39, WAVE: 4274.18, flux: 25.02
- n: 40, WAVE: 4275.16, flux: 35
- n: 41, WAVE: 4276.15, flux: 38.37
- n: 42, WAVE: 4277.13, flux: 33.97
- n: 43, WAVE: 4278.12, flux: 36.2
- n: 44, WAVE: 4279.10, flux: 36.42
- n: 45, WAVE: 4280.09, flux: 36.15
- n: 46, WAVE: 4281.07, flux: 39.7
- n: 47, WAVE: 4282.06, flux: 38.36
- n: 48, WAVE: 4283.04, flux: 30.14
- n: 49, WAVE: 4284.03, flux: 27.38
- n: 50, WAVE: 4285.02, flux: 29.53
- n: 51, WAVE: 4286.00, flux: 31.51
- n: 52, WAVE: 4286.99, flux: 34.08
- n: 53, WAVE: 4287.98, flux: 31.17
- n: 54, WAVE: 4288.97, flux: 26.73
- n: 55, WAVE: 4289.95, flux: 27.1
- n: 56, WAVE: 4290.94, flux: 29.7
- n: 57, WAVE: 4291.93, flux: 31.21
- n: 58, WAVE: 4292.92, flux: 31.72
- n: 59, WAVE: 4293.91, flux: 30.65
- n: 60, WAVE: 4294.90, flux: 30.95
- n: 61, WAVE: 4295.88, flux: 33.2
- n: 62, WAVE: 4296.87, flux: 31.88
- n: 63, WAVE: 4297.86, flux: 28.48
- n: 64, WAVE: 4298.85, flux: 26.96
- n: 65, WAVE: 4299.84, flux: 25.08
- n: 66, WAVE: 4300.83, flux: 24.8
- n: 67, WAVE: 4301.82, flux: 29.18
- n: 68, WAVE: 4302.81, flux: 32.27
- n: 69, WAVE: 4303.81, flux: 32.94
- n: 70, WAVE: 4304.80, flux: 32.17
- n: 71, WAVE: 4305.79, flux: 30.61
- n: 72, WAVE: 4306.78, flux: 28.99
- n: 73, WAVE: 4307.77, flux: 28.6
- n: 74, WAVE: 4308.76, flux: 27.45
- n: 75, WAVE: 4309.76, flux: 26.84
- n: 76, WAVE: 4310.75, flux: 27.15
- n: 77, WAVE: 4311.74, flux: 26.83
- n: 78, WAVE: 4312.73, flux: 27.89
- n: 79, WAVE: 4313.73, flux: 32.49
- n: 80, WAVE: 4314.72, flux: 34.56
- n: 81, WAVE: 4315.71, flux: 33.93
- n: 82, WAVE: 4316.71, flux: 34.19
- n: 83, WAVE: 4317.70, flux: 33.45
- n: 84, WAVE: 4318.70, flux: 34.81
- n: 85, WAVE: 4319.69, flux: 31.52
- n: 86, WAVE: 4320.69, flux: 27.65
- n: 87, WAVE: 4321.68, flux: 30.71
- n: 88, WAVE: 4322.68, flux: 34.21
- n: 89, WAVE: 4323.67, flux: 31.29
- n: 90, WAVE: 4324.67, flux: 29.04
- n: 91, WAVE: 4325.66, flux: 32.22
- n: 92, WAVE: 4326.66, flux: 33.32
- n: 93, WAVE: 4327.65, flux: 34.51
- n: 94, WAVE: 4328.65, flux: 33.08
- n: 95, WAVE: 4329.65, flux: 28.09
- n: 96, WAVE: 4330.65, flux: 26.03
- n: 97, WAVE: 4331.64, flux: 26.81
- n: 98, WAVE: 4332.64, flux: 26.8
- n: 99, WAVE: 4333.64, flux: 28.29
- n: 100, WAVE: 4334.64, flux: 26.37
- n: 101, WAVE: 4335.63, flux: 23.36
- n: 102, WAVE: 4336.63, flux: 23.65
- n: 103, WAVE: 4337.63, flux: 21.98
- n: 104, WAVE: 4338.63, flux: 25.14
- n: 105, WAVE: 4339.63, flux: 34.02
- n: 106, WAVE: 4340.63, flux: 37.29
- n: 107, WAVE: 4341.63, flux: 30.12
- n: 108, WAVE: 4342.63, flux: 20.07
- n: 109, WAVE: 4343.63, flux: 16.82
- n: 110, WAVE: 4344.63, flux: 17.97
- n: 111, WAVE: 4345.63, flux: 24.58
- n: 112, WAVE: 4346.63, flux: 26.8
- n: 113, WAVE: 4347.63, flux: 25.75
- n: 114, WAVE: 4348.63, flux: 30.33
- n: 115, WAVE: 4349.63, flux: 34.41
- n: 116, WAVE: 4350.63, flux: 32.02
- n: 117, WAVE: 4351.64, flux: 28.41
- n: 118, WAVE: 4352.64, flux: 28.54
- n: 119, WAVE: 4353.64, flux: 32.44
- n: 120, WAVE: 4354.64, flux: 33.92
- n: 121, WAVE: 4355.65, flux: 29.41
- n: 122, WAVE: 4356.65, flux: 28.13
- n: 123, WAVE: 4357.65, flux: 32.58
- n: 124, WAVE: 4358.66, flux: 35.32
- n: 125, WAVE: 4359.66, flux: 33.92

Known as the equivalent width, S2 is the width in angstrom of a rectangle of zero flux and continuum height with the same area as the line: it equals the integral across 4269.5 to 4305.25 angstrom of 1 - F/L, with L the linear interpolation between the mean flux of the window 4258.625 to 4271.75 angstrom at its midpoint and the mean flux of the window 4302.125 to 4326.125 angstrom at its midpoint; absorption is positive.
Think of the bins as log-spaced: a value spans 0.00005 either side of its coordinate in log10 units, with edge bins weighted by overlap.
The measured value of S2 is 3.62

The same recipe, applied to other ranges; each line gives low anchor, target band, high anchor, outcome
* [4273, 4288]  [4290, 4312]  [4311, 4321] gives 2.0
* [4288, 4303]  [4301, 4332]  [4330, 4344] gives -3.2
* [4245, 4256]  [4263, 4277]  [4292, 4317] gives -2.0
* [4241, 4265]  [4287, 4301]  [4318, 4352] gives 0.9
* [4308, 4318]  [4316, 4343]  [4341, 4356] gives -0.5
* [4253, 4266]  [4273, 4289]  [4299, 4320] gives 0.7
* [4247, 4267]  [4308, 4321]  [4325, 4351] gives -0.4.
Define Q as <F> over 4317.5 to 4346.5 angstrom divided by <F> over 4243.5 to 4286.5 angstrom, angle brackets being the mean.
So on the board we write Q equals 0.82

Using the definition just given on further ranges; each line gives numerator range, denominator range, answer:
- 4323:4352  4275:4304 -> 0.88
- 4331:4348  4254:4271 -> 0.67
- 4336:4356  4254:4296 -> 0.80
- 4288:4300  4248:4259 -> 0.89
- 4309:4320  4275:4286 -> 0.90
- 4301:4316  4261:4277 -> 0.83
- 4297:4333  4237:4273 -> 0.87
